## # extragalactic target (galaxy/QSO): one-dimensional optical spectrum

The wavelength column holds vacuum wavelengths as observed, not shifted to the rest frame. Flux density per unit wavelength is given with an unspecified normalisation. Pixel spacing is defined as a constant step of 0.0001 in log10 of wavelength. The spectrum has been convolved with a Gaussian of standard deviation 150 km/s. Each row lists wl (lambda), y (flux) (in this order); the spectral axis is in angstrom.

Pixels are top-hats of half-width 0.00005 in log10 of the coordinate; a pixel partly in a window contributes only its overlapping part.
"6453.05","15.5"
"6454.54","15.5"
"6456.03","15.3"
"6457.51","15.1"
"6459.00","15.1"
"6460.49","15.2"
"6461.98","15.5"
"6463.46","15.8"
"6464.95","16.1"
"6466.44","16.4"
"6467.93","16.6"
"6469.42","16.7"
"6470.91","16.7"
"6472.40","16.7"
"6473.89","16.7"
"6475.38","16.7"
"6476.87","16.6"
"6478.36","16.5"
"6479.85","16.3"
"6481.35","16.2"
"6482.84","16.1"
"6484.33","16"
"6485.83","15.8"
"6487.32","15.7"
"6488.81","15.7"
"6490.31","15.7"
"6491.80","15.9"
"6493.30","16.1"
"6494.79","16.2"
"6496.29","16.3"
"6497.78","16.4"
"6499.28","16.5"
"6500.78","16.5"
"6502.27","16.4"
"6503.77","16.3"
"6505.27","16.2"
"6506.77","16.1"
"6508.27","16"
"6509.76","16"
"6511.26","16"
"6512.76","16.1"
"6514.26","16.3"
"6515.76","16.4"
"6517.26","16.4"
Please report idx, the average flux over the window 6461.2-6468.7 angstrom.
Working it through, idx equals 16.1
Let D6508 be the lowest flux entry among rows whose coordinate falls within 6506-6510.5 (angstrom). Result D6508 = 16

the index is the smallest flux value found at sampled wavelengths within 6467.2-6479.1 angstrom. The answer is 16.5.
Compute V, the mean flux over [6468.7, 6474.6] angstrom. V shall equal 16.7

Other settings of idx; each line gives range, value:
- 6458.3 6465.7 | 15.5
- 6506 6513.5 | 16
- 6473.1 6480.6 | 16.6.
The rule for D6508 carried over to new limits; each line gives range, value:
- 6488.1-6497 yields 15.7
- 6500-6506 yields 16.2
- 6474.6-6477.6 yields 16.6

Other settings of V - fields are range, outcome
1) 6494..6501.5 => 16.4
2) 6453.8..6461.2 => 15.2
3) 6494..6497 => 16.3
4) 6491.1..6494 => 16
